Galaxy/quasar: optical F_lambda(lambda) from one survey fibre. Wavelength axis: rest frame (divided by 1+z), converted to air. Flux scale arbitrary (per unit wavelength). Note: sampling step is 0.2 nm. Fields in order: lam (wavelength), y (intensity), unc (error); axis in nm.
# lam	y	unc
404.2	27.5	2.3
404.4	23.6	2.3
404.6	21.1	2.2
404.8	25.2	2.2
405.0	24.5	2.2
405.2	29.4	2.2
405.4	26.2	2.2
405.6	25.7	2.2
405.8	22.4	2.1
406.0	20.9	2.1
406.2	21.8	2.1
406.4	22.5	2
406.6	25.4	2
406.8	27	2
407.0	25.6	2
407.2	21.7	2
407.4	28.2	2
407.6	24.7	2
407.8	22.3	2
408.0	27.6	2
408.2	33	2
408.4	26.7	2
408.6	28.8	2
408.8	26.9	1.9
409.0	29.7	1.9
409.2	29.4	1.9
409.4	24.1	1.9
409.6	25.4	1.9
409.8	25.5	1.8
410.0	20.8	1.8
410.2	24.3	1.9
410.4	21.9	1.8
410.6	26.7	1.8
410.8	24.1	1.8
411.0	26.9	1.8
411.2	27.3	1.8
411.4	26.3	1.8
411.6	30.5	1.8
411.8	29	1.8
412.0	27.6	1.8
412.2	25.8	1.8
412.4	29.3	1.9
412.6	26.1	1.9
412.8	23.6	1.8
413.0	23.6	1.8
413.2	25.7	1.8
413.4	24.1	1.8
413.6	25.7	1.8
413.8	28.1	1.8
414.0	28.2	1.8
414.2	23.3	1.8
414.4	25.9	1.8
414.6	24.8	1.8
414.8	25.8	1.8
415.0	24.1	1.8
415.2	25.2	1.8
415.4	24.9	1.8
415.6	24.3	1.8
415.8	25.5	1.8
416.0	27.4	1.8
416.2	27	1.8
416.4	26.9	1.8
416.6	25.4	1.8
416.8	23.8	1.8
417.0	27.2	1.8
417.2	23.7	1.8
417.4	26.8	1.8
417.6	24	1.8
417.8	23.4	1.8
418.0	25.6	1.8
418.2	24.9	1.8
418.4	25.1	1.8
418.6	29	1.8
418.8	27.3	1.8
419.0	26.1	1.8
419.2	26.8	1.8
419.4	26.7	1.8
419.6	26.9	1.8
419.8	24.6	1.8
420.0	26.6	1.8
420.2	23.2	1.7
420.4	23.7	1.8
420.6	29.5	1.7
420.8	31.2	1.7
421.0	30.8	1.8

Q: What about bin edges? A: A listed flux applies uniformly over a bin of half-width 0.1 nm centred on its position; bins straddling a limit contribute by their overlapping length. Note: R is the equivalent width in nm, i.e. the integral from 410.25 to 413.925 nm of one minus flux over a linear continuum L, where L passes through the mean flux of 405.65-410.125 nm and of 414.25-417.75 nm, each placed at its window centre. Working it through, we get -0.12 nm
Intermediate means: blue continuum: 25.5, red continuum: 25.4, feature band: 26.2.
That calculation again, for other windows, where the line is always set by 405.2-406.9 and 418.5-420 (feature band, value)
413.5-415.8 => 0.037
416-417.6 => 0.030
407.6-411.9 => -0.258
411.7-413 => -0.060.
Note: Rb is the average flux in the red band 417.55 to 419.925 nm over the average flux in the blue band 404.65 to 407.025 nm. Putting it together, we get 1.1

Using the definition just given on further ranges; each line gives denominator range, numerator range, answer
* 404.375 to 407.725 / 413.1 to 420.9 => 1.06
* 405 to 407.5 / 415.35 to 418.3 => 1.03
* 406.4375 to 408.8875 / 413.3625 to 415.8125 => 0.96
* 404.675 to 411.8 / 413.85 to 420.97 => 1.01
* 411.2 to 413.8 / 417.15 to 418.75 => 0.96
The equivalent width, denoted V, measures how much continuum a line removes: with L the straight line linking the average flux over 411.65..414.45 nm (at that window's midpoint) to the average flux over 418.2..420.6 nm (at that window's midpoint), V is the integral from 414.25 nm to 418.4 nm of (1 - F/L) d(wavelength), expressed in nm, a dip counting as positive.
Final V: 0.14 nm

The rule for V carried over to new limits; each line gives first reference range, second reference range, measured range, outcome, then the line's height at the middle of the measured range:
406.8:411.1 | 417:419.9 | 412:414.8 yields 0.01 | 25.9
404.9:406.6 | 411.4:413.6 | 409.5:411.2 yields 0.08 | 25.8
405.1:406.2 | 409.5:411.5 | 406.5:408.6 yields -0.14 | 24.7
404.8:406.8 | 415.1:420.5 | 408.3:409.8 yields -0.14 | 24.8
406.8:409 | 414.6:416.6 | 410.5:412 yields -0.06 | 26.2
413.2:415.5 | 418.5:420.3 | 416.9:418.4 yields 0.06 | 26.1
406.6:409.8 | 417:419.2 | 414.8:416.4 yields 0.02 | 26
